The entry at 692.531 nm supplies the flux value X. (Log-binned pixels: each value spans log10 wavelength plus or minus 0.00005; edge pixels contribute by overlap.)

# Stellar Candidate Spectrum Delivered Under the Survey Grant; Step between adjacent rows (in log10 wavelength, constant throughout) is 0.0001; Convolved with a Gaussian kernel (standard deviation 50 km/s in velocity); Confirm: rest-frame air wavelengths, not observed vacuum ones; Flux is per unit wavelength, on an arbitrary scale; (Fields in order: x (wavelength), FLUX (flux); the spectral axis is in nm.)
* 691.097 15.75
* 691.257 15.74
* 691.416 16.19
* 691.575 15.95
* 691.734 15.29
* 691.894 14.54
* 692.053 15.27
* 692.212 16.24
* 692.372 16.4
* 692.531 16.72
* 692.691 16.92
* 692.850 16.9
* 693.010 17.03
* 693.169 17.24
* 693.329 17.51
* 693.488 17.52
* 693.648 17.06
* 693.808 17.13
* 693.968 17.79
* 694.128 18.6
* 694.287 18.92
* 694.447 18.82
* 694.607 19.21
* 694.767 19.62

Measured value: 16.72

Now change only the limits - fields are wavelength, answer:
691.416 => 16.19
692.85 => 16.9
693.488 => 17.52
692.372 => 16.4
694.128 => 18.6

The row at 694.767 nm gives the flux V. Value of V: 19.62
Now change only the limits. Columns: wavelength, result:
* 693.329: 17.51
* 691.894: 14.54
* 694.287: 18.92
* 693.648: 17.06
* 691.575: 15.95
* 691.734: 15.29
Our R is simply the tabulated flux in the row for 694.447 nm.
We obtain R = 18.82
